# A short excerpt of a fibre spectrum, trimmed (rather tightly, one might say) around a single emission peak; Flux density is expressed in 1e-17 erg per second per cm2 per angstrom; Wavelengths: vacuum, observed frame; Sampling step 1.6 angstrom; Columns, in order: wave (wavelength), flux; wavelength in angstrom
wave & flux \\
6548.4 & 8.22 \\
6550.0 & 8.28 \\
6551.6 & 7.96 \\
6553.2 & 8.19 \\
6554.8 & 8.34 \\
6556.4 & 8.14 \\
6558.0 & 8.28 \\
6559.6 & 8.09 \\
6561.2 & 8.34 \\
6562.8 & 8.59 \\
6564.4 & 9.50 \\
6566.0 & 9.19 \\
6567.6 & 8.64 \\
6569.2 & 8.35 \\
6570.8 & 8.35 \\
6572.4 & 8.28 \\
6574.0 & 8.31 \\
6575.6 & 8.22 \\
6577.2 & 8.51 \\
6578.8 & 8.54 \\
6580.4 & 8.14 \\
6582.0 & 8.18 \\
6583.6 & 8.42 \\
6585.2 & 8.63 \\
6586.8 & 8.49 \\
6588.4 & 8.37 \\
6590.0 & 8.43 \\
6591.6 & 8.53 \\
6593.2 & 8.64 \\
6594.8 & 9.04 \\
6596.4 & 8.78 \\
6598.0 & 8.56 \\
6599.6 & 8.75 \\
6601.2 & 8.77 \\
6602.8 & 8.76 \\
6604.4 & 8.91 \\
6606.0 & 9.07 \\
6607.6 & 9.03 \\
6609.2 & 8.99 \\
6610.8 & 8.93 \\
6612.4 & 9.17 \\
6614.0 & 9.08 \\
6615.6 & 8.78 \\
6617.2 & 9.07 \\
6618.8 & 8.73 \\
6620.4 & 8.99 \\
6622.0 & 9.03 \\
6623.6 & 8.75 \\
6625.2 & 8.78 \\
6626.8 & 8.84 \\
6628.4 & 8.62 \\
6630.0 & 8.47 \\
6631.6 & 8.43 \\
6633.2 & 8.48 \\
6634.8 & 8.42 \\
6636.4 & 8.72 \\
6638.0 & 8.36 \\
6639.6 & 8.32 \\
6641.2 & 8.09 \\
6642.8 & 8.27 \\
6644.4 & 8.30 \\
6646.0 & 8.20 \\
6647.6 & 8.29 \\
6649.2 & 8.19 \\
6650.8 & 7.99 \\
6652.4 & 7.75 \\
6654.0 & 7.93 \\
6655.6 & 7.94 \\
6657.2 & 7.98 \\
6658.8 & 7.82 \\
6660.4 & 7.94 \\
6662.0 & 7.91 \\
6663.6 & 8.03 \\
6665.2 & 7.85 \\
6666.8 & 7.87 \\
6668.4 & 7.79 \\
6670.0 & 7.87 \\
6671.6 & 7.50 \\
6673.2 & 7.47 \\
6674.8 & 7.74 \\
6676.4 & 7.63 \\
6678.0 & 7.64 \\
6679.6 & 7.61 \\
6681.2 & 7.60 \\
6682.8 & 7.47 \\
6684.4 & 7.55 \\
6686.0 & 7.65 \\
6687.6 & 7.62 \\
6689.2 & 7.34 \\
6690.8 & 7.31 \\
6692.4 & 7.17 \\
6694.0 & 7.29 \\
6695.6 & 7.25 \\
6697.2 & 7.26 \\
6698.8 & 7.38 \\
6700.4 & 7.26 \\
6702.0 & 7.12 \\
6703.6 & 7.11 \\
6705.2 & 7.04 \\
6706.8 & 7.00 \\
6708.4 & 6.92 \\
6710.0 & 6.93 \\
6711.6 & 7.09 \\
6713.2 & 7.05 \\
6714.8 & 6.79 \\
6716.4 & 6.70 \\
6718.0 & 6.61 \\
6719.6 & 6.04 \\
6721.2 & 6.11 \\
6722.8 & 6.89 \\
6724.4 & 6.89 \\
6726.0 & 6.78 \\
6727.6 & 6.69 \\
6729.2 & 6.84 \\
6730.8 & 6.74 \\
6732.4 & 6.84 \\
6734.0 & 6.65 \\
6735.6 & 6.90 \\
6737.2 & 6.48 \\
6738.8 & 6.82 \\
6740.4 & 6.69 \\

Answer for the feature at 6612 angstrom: C III] 1909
